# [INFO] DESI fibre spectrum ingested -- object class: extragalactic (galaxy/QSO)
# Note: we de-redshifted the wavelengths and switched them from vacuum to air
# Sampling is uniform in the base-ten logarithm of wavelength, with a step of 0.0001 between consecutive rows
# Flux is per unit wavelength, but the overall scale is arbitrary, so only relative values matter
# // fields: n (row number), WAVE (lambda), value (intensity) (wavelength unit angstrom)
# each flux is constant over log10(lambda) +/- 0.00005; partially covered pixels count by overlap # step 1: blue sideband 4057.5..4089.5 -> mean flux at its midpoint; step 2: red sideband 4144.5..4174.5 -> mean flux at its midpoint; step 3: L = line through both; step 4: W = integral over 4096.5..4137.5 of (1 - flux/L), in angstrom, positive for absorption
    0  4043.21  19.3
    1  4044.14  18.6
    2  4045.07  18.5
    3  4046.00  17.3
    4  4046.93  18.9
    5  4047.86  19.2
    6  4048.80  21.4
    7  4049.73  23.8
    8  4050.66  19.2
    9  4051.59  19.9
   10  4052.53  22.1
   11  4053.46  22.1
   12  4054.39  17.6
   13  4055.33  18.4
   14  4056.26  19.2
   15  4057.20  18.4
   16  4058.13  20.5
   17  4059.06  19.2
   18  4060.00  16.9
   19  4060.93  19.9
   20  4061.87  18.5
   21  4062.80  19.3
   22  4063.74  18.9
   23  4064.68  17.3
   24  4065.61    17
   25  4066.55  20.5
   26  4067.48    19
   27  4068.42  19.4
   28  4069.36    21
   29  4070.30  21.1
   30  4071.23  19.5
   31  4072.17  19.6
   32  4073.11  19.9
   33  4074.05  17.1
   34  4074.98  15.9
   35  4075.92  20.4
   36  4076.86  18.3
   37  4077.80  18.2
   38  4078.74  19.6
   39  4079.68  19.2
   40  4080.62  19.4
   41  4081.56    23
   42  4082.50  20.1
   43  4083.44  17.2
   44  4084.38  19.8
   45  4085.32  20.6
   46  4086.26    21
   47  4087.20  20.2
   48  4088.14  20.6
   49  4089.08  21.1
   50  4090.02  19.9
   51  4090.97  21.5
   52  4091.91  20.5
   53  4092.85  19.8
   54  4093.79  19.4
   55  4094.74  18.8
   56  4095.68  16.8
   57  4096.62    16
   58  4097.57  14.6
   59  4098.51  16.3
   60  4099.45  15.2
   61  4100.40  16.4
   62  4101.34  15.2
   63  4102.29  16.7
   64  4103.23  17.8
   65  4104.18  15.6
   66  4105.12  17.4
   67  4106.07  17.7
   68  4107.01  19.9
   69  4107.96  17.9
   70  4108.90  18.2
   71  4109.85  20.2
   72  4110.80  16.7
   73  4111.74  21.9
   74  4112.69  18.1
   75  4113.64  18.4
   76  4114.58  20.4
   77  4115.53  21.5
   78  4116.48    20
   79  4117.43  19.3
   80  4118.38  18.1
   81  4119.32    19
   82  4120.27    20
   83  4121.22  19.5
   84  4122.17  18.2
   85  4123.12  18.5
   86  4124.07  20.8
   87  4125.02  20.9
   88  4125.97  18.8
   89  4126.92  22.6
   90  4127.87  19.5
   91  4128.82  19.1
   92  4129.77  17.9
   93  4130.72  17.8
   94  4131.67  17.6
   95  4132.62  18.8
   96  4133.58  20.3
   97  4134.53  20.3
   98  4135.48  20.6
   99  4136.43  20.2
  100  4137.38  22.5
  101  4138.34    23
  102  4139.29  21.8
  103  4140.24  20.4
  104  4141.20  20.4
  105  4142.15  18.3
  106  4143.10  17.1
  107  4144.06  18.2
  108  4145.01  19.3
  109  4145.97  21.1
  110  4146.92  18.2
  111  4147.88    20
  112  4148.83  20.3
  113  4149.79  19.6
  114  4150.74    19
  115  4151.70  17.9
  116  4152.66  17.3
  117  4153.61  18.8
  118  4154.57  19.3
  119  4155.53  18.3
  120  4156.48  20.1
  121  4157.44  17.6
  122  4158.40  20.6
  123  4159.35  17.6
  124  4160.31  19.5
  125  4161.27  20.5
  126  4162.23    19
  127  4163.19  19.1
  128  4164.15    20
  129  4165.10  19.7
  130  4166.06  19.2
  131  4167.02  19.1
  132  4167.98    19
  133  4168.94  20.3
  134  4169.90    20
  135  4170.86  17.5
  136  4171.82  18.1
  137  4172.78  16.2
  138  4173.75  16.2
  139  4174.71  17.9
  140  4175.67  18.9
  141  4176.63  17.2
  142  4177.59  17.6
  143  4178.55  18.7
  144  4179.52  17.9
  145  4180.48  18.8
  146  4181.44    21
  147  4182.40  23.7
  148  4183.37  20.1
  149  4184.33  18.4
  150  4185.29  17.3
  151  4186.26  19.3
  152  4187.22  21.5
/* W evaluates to 1.0 angstrom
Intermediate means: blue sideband 19.4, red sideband 19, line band 18.7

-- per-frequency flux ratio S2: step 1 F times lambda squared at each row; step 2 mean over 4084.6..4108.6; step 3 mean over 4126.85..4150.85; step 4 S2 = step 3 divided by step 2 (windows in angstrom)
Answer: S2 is 1.1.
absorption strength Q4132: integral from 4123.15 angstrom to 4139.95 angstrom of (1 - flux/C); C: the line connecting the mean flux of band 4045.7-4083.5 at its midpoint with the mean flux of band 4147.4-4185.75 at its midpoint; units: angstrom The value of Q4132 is -0.9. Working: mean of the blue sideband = 19.4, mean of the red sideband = 18.9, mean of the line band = 20.1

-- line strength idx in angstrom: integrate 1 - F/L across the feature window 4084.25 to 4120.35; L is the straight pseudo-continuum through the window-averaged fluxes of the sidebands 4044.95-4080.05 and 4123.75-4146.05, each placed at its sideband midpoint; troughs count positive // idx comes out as 1.7 angstrom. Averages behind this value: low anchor 19.3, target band 18.7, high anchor 19.9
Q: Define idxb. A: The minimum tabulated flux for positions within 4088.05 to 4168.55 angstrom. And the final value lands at 14.6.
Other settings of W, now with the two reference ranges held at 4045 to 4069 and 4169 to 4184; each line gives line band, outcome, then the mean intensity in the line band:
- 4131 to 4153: -0.9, 19.7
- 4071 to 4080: 0.2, 18.7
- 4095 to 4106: 1.6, 16.3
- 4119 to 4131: -0.3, 19.5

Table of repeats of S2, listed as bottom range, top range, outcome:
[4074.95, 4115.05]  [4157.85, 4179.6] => 1.04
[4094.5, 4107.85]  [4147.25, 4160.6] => 1.16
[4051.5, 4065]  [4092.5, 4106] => 0.90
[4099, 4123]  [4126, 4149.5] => 1.09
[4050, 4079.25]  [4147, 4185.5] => 1.04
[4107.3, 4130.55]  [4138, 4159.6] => 1.01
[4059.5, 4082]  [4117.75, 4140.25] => 1.07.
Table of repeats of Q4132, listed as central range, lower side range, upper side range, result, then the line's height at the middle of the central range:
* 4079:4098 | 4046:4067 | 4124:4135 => 0.0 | 19.4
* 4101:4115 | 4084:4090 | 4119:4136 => 1.3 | 20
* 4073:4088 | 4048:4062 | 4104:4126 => 0.1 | 19.5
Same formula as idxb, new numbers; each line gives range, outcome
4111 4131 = 17.8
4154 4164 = 17.6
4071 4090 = 15.9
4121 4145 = 17.1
